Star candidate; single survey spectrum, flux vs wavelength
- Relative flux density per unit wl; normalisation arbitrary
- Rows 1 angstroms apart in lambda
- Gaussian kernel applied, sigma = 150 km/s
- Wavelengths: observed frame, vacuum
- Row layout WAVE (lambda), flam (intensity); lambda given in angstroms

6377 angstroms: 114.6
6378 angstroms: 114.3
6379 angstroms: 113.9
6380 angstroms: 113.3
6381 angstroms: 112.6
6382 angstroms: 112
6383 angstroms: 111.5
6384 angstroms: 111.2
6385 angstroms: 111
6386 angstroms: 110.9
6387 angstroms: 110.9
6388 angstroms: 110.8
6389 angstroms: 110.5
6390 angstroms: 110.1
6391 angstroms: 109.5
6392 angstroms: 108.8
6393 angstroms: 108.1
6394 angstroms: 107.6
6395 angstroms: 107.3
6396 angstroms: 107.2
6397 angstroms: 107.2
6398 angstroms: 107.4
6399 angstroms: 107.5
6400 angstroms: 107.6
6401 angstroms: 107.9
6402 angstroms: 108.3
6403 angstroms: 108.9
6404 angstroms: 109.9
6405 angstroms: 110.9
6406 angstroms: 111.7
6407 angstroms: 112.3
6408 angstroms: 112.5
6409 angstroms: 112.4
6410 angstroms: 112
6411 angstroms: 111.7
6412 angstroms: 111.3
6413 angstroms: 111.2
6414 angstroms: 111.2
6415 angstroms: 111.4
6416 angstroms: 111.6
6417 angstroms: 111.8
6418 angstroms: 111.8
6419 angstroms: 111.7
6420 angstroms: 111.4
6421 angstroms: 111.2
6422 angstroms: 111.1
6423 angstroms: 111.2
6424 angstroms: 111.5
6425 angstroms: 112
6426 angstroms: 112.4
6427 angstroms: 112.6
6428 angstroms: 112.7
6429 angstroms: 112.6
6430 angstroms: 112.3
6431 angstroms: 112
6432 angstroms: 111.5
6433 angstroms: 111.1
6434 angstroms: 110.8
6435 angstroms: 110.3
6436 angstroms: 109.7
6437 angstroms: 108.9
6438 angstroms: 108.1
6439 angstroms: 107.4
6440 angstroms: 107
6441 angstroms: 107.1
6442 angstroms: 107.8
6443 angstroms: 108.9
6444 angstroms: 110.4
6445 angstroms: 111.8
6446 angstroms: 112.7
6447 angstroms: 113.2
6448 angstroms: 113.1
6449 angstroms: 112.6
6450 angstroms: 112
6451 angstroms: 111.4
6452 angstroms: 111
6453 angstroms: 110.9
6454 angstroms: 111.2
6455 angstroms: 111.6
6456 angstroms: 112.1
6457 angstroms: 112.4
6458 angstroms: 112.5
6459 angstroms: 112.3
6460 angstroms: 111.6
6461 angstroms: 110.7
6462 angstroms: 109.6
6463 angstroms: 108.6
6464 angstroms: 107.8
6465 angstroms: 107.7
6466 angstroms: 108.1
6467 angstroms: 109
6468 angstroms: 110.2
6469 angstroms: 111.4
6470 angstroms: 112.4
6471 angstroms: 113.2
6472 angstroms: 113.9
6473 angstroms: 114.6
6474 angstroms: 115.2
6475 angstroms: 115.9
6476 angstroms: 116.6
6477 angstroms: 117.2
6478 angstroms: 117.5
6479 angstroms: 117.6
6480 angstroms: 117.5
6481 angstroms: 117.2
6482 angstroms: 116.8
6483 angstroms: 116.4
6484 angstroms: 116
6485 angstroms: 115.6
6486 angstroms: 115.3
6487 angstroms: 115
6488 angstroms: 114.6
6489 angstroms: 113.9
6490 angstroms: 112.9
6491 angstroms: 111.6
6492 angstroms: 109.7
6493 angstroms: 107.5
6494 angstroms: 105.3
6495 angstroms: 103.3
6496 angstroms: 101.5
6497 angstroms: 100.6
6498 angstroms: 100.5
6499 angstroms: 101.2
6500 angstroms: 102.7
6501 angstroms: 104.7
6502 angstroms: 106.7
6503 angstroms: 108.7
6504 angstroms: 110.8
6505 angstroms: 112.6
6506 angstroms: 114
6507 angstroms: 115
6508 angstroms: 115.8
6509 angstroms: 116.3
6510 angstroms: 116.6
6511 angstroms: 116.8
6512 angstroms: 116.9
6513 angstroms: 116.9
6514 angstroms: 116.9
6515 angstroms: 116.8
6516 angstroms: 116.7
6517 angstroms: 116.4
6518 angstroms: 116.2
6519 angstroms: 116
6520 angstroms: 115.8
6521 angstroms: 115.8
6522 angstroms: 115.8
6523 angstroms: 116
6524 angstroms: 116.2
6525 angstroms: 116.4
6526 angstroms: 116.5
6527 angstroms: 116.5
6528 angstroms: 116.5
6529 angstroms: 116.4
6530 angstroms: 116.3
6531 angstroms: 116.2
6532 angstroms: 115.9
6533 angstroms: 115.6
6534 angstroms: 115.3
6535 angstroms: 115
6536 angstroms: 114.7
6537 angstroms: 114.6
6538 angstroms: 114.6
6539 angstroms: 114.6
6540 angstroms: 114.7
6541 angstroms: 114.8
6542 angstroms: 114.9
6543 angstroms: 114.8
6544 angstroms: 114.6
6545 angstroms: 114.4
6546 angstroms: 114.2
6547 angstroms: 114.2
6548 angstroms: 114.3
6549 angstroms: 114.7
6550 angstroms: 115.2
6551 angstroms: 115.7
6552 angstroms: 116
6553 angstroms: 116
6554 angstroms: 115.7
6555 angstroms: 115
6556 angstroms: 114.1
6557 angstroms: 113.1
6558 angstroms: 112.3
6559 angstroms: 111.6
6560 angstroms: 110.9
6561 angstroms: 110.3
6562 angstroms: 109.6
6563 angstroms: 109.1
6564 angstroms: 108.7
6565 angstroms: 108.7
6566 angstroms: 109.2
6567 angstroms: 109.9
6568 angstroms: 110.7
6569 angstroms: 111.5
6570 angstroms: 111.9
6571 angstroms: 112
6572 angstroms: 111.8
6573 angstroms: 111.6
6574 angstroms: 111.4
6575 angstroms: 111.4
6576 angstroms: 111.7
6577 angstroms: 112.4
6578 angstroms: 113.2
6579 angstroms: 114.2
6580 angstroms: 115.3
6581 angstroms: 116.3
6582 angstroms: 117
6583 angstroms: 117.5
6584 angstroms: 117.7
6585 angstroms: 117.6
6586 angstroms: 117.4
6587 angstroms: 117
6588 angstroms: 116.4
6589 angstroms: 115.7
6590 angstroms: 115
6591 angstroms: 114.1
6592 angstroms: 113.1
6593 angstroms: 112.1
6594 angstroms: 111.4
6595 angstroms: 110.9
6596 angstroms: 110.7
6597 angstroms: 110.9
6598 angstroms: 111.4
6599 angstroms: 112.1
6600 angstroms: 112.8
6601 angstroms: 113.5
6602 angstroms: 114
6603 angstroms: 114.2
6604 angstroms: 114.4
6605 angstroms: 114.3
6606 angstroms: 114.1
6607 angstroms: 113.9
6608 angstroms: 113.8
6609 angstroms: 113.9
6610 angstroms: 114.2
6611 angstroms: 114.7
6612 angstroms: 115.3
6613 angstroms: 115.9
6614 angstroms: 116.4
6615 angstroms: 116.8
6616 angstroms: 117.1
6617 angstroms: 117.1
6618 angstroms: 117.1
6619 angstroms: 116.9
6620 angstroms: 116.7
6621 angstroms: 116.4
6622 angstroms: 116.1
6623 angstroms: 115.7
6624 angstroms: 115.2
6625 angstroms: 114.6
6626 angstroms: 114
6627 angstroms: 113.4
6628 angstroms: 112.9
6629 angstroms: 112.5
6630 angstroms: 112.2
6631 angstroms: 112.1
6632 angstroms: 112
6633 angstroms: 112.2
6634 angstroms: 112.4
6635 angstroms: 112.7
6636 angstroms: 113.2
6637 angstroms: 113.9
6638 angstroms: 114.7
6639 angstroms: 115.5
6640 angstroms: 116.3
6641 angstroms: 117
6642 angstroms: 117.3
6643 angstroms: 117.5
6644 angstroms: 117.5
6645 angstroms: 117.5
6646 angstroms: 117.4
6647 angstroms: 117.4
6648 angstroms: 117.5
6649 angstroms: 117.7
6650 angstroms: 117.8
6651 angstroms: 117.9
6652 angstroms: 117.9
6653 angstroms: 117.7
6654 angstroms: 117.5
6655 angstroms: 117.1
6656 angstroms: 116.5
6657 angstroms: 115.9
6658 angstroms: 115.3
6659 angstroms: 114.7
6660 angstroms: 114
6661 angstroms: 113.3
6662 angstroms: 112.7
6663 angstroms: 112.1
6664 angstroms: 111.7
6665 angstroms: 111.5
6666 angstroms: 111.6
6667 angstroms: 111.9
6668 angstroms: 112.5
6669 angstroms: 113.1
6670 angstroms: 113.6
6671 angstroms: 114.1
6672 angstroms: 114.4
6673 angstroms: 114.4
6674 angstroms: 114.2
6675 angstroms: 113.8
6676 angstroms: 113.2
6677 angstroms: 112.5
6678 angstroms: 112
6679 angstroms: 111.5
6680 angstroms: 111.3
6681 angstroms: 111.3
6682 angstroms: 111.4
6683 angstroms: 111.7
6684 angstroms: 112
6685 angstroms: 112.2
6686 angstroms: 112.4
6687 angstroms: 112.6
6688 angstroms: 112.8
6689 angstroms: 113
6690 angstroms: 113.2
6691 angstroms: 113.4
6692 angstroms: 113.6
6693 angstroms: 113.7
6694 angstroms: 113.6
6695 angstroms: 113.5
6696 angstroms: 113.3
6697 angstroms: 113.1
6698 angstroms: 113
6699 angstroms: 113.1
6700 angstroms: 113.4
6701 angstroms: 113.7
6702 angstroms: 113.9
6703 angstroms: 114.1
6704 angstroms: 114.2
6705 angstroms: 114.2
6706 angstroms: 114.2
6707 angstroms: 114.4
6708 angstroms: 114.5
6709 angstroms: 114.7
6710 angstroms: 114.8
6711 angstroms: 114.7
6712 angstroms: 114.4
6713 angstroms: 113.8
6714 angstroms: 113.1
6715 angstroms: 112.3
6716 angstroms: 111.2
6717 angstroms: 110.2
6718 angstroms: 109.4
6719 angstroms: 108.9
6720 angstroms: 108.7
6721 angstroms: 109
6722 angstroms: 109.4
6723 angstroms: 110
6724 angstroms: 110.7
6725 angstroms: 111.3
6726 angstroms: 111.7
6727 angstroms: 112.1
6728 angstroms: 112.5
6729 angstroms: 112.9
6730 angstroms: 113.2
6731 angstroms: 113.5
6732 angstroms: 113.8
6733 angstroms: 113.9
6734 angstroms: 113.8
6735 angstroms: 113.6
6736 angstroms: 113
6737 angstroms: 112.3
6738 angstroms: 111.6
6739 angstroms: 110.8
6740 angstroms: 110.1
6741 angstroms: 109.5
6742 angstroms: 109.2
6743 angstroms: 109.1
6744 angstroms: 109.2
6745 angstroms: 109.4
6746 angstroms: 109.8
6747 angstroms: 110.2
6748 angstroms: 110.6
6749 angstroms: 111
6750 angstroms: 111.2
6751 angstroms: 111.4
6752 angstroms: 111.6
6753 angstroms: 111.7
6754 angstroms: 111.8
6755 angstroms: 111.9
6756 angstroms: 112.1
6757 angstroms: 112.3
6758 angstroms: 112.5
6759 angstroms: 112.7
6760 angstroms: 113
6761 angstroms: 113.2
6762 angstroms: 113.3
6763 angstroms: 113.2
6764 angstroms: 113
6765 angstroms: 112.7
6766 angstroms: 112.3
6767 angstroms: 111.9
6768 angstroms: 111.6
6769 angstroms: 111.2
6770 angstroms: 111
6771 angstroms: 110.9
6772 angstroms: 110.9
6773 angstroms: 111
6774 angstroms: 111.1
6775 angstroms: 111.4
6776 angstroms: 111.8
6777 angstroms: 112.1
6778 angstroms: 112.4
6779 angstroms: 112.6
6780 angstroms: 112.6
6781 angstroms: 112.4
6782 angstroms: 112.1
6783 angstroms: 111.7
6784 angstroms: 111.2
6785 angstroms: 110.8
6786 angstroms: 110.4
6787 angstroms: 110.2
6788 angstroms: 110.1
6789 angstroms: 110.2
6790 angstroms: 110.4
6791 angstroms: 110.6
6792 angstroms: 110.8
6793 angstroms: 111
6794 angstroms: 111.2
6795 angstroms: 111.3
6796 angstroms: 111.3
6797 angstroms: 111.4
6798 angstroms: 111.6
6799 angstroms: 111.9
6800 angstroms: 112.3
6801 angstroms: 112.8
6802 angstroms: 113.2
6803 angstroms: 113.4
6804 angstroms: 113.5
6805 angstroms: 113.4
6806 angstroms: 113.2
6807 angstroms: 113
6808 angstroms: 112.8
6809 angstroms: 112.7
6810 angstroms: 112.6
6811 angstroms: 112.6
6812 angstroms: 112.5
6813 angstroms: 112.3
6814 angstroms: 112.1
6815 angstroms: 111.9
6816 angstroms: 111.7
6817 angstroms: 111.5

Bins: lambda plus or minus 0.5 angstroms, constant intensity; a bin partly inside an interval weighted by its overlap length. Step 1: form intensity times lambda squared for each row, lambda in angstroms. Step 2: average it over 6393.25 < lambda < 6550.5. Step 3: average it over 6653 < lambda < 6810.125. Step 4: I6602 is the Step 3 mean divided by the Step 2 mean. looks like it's 1.08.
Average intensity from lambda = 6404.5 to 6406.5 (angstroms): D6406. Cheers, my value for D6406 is 111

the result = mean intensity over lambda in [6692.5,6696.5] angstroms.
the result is 114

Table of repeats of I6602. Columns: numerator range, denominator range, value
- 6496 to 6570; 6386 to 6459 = 1.06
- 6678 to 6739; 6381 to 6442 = 1.12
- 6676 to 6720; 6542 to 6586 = 1.04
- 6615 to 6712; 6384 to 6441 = 1.12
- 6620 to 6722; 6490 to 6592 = 1.05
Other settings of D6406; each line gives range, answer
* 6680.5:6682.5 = 111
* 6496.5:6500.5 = 101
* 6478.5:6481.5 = 117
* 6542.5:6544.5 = 115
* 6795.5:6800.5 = 112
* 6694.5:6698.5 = 113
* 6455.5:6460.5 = 112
